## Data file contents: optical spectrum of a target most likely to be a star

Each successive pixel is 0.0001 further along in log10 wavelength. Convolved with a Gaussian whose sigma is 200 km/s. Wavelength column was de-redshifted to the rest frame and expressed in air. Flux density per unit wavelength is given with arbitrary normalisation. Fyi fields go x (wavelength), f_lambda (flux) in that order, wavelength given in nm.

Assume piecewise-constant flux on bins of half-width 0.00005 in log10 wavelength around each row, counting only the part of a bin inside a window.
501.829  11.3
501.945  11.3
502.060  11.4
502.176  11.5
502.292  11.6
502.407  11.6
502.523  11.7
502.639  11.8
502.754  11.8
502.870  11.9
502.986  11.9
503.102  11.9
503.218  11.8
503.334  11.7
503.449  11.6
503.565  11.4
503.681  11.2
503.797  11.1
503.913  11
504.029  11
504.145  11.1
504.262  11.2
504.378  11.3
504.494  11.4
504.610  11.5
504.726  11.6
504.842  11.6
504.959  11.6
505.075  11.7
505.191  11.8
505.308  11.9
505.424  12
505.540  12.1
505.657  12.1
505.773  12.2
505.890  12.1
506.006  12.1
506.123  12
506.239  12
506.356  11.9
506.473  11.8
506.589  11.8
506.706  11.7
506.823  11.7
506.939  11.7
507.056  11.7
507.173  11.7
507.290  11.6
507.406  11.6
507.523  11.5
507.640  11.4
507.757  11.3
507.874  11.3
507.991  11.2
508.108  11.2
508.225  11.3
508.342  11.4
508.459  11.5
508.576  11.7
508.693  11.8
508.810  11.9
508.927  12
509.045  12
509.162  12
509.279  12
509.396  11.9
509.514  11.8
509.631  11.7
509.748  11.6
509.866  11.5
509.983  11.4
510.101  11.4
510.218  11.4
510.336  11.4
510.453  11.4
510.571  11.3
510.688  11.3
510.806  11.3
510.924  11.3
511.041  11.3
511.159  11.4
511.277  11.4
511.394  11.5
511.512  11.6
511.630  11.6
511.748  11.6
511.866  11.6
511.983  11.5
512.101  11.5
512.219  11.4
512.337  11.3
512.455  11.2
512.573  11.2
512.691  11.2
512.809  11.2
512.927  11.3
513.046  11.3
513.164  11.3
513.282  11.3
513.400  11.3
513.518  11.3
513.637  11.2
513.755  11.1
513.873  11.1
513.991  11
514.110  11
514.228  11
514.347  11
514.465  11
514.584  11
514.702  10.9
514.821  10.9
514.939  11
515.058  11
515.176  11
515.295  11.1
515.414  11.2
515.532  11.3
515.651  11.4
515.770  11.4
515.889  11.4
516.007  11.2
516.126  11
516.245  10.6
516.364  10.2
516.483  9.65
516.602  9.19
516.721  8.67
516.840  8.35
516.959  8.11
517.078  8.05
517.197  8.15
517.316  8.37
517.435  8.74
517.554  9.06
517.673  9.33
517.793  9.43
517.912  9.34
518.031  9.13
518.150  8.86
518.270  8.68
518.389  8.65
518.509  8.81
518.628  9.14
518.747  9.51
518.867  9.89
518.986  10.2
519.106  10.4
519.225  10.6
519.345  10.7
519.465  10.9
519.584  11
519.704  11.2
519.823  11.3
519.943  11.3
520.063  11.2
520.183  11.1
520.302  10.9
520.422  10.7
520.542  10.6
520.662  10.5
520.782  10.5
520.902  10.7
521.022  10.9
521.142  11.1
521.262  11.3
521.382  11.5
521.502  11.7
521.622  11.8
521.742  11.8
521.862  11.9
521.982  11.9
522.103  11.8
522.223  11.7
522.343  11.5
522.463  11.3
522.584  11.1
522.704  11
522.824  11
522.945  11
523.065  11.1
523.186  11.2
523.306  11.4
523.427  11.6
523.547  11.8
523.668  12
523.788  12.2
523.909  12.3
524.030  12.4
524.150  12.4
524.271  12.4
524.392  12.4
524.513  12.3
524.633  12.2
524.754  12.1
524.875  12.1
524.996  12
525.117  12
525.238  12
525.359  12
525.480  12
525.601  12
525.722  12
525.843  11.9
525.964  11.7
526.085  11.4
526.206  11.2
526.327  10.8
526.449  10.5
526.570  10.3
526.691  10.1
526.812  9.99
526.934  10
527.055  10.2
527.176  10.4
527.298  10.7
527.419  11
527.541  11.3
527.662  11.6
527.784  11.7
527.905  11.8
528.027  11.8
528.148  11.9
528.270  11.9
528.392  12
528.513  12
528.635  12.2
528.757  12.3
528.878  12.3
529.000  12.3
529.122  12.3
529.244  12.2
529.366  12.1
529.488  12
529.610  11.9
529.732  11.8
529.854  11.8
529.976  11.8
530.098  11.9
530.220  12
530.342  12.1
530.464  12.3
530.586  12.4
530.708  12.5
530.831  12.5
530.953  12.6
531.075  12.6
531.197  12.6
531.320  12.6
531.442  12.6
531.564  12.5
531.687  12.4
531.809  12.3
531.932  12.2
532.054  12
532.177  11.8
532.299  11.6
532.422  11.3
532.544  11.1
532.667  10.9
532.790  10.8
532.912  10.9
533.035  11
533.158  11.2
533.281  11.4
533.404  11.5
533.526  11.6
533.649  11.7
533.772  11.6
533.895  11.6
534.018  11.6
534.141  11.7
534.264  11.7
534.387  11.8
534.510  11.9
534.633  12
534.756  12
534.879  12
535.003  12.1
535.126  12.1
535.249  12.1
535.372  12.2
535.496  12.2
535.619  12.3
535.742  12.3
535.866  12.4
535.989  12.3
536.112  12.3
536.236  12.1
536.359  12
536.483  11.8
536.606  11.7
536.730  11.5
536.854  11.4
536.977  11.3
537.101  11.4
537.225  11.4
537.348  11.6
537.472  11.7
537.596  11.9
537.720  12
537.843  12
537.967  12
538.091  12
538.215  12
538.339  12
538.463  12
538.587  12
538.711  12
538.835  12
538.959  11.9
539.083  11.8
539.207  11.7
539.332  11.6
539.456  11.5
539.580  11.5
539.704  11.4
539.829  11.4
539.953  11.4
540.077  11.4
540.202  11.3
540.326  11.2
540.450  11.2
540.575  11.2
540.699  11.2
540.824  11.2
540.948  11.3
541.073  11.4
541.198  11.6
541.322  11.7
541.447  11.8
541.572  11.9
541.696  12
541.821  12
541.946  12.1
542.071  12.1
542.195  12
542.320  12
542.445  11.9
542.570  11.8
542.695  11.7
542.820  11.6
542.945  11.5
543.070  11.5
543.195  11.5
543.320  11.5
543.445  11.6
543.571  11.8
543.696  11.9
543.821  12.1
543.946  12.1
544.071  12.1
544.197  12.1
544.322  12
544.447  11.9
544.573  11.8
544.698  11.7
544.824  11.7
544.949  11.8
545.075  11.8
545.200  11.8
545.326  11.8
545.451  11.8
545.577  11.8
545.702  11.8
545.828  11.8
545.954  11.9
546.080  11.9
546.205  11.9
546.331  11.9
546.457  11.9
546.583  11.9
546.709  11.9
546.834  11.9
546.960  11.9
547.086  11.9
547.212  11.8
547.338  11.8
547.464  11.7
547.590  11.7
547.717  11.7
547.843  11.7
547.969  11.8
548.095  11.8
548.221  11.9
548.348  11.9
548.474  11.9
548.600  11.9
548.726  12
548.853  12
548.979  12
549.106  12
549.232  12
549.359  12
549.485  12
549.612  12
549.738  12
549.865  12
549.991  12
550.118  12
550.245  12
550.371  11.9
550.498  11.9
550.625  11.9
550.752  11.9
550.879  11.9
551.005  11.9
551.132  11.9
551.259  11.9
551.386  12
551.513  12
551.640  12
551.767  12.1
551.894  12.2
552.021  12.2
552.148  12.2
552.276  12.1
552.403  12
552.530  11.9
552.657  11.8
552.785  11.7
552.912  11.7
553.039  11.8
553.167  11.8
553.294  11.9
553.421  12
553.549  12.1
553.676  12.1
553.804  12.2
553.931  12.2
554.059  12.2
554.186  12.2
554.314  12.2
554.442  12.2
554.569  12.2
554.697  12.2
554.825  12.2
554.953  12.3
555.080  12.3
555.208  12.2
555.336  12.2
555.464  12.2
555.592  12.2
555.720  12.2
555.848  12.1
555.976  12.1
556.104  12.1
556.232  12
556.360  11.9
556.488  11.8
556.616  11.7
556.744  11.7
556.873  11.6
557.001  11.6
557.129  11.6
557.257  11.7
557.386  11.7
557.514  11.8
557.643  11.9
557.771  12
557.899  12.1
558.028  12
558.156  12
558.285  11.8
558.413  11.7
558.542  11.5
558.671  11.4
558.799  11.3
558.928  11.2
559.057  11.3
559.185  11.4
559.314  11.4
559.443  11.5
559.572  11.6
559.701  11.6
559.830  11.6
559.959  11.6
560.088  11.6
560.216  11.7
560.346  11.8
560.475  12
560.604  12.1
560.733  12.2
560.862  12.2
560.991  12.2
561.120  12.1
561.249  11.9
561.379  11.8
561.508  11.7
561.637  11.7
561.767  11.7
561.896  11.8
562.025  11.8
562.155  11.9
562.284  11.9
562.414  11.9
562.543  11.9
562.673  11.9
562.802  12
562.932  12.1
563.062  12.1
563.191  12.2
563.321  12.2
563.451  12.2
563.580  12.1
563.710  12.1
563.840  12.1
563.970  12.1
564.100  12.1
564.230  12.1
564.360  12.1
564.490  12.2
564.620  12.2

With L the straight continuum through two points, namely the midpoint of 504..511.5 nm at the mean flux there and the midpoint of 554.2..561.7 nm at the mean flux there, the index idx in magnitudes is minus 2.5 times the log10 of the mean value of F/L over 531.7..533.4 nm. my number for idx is 0.03 mag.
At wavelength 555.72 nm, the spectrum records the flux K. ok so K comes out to 12.2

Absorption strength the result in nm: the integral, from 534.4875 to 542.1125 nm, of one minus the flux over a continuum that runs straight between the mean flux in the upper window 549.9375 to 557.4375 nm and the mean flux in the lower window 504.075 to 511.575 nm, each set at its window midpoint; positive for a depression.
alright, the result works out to 0.05 nm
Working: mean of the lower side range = 11.6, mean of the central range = 11.8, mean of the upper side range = 12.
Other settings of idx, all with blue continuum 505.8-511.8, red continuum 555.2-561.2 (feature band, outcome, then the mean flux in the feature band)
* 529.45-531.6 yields -0.05 mag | 12.3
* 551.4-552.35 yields -0.03 mag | 12.1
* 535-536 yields -0.05 mag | 12.2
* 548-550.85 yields -0.02 mag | 12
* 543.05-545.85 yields -0.01 mag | 11.8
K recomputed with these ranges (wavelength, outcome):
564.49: 12.2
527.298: 10.7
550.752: 11.9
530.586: 12.4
